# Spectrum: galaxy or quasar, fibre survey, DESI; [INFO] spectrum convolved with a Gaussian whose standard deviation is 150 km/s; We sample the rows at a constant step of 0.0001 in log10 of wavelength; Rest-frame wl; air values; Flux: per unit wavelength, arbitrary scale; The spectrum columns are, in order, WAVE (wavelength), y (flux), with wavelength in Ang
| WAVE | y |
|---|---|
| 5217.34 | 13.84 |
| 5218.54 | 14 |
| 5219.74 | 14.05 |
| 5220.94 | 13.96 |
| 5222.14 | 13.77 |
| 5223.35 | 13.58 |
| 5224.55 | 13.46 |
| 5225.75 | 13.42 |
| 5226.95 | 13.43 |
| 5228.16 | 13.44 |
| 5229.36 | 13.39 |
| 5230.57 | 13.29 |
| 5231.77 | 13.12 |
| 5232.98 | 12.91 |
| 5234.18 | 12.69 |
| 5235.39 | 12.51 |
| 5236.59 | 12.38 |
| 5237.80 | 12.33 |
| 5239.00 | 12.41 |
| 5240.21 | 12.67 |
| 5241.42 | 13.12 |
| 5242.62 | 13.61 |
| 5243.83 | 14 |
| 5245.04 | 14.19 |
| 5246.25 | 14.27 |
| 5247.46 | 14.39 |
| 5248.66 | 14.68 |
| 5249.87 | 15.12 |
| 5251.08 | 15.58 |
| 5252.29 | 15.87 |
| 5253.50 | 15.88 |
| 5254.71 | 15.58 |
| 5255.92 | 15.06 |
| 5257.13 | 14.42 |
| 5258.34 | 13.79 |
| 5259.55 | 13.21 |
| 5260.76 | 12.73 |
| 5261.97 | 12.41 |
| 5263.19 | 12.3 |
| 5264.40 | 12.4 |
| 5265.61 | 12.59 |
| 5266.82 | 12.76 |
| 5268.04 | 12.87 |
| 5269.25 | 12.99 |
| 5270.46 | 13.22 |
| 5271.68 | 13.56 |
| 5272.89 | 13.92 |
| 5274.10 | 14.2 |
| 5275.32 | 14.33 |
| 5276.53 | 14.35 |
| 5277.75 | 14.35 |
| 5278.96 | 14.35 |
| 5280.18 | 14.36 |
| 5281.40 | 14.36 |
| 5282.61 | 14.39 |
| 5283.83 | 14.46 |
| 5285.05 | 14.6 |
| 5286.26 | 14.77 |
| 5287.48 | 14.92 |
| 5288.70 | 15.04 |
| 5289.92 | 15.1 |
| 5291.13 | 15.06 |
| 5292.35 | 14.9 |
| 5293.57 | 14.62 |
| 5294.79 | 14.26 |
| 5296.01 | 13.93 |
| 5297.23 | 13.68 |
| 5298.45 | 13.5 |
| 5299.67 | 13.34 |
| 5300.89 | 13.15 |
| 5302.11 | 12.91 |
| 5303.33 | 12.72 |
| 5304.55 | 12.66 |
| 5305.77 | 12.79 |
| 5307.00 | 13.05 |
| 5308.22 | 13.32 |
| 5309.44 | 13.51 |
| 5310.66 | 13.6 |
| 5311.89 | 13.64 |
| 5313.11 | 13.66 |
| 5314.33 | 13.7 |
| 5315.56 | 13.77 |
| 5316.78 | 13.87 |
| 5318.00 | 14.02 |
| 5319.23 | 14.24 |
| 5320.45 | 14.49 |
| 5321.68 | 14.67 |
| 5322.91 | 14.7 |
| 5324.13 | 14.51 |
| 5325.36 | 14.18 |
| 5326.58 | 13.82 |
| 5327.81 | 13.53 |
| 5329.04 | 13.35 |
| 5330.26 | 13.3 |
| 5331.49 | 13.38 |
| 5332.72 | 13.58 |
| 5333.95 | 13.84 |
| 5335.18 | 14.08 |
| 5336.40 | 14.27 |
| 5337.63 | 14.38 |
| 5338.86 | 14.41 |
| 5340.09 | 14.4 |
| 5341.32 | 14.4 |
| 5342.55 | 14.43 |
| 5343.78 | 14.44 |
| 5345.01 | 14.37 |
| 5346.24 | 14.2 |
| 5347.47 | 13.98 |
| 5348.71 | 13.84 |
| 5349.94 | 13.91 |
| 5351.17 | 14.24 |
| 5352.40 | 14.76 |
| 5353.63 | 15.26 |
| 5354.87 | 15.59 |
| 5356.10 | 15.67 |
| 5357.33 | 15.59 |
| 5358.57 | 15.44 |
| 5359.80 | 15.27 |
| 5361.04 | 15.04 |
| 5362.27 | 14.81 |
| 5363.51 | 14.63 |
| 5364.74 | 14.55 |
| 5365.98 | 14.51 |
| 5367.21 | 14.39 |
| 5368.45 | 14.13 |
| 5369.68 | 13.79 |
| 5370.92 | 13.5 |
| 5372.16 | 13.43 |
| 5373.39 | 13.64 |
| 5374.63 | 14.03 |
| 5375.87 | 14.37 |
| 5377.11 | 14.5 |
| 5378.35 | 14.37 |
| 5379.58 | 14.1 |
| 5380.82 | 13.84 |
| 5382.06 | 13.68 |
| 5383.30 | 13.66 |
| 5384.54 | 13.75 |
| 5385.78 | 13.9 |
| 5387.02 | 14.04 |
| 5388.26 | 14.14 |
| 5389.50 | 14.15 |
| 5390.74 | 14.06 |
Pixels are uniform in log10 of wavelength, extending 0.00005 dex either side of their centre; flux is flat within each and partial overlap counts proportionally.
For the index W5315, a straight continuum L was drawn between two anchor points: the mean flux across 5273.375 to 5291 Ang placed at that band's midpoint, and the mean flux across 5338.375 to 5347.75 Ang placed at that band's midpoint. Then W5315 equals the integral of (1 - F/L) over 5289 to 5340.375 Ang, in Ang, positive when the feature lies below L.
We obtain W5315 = 2.1 Ang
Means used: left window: 14.6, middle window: 13.9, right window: 14.3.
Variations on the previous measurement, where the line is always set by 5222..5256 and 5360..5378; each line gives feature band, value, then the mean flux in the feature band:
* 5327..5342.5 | 0.22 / 13.9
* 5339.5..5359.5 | -0.68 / 14.7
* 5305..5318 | 0.50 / 13.5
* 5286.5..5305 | -0.03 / 14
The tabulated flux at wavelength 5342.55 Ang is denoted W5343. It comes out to 14.43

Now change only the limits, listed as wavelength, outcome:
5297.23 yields 13.68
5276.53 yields 14.35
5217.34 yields 13.84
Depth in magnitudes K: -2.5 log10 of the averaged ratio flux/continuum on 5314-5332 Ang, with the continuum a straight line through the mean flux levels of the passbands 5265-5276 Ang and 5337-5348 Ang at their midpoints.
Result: 0.01 mag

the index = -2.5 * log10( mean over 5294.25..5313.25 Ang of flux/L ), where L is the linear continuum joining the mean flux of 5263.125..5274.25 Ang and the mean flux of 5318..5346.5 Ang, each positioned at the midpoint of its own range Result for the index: 0.02 mag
